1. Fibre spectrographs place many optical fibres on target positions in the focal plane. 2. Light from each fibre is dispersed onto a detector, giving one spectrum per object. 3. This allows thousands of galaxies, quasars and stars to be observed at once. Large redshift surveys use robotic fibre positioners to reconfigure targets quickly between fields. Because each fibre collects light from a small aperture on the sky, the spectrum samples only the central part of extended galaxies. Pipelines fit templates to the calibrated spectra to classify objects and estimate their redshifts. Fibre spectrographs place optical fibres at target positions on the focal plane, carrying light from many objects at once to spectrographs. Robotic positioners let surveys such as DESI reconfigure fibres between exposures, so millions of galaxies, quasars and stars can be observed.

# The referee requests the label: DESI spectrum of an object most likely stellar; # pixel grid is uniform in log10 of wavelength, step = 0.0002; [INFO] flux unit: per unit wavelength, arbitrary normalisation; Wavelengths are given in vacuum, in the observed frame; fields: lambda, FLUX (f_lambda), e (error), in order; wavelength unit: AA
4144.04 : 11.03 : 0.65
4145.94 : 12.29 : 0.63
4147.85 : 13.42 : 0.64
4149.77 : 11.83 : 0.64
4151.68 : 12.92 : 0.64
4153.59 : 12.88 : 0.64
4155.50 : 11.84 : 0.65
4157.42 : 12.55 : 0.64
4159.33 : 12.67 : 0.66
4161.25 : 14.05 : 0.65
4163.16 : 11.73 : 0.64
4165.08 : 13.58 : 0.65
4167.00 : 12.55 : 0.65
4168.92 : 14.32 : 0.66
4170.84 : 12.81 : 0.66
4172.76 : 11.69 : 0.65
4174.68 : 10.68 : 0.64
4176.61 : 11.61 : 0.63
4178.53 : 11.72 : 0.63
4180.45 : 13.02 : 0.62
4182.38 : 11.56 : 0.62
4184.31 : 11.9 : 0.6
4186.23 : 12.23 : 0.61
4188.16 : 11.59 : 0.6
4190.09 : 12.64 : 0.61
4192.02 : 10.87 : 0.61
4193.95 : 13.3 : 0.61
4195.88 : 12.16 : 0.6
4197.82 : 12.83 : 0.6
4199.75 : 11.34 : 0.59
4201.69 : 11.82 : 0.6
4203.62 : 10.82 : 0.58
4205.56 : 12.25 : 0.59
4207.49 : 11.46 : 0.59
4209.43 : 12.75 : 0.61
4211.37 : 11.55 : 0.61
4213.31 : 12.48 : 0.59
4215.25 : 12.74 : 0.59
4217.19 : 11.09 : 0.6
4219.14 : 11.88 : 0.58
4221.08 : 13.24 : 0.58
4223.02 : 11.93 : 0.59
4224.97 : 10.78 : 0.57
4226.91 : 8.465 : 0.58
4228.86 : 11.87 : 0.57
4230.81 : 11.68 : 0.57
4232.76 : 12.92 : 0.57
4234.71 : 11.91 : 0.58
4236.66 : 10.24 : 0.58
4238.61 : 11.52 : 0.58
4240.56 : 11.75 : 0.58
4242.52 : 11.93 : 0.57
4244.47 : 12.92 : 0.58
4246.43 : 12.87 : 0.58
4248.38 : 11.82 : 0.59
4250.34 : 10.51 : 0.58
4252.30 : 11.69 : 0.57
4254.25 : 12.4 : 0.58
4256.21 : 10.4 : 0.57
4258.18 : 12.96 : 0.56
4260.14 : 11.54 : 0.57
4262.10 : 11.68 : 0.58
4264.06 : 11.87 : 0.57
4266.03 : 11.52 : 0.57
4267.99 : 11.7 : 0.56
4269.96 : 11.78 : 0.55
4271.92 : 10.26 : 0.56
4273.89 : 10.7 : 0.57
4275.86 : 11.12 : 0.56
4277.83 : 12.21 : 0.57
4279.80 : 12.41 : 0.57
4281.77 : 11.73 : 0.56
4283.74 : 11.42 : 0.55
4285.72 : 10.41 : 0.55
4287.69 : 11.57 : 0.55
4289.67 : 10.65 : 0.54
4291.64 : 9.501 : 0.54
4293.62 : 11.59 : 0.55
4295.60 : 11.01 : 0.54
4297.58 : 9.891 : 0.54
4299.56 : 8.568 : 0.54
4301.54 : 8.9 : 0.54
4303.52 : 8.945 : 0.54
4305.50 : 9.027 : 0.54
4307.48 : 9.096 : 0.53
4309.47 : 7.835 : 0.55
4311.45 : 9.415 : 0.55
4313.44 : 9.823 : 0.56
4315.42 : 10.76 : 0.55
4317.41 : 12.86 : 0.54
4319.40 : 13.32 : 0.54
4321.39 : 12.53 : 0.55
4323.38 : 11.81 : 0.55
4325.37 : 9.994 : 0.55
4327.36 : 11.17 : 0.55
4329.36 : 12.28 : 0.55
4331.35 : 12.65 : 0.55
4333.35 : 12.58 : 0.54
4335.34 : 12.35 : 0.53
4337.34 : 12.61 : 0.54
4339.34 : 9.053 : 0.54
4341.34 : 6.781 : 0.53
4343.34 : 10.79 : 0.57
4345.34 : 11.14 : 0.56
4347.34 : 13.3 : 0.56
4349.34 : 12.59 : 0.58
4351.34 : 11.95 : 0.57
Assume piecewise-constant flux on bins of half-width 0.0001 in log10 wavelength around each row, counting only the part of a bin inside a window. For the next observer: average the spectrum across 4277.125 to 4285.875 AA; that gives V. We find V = 11.7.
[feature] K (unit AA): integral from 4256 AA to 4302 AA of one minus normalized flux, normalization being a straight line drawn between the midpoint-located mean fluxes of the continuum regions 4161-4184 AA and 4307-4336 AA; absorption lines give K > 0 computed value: 1.9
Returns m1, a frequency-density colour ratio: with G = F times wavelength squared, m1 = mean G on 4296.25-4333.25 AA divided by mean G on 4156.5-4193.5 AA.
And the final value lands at 0.9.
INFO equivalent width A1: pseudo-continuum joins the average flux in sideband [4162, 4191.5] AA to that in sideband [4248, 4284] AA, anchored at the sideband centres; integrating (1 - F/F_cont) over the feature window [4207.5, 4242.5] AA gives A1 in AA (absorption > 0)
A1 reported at 0.5 AA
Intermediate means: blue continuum 12.2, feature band 11.7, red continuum 11.6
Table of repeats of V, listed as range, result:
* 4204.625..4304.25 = 11.4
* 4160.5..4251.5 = 12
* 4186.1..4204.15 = 12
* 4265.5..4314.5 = 10.4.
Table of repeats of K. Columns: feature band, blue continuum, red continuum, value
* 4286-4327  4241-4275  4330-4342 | 3.55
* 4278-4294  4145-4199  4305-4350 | 0.30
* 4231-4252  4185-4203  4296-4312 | -2.11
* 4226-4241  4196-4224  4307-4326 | 0.58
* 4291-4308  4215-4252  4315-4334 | 3.27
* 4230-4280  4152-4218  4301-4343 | -1.14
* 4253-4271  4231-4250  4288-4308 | -1.02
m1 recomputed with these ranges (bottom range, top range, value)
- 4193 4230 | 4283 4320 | 0.90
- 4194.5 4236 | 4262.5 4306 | 0.94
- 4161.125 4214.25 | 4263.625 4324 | 0.93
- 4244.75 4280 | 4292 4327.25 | 0.91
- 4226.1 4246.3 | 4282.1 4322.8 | 0.92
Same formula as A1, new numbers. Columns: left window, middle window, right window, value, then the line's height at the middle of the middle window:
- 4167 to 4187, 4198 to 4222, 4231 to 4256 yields 0.0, 12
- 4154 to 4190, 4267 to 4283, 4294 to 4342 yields -0.5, 11.1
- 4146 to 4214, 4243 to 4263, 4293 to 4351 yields -0.6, 11.5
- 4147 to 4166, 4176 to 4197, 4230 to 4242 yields 0.5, 12.3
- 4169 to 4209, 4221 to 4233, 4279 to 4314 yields 0.0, 11.3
